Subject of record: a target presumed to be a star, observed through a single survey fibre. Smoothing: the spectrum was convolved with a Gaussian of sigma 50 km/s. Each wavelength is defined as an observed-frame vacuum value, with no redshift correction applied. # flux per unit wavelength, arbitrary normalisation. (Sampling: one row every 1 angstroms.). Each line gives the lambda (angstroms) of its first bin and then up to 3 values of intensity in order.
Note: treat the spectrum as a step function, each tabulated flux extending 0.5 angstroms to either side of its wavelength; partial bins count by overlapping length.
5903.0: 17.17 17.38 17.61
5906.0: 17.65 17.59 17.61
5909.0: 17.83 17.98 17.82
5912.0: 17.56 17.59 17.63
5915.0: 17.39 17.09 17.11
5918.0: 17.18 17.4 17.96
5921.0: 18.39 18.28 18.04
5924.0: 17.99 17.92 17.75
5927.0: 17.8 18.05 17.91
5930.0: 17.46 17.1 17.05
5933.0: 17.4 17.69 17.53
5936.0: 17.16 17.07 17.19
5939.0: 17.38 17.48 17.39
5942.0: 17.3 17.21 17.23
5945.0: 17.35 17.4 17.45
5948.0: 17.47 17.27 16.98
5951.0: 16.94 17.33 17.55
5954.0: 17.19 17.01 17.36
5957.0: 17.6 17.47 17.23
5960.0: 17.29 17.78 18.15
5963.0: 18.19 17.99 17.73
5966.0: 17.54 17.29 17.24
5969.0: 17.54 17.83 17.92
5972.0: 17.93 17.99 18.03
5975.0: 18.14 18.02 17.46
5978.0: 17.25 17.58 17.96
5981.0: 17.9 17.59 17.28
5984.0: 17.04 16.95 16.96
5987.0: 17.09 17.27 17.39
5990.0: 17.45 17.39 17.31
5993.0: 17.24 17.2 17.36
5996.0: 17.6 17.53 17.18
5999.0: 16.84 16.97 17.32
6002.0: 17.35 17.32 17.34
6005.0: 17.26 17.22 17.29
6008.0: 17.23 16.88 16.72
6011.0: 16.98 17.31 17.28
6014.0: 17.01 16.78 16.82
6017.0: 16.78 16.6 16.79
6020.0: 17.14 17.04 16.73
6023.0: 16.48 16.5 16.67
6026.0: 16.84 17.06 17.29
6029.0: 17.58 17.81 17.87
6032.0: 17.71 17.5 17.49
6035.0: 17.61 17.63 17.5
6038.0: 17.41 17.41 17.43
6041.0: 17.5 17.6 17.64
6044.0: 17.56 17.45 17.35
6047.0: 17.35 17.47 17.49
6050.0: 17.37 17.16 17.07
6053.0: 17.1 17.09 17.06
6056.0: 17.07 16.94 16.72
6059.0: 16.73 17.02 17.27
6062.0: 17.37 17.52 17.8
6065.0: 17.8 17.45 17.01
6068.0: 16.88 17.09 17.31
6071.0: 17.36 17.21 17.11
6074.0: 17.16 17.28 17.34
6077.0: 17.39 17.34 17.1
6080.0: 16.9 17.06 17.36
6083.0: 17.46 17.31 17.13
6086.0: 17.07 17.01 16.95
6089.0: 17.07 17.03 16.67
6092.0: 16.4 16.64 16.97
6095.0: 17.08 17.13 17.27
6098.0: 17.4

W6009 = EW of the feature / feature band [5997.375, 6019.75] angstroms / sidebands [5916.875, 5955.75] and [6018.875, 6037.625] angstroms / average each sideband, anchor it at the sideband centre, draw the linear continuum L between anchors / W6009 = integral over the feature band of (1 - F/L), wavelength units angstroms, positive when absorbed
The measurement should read 0.3 angstroms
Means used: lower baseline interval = 17.5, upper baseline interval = 17.2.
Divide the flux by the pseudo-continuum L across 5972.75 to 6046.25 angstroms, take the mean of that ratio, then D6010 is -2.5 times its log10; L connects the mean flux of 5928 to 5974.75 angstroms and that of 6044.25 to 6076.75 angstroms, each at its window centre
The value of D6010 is 0.00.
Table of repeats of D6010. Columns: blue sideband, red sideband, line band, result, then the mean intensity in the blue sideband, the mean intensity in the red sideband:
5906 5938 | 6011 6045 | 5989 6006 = 0.00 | 17.6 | 17.2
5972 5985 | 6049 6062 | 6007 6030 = 0.03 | 17.7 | 17.1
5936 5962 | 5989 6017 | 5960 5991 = -0.02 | 17.3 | 17.2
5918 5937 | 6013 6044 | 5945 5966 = 0.01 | 17.7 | 17.2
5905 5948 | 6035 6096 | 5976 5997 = 0.00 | 17.6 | 17.2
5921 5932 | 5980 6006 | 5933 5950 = 0.02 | 17.8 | 17.3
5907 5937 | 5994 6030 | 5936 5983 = -0.01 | 17.6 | 17.1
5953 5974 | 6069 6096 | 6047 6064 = 0.00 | 17.6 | 17.1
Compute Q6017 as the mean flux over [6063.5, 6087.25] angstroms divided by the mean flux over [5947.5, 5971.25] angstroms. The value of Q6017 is 1.0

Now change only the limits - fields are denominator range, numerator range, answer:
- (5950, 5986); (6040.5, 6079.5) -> 0.98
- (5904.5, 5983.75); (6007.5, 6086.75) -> 0.98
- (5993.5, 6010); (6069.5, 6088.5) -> 1.00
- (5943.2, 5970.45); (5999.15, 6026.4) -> 0.97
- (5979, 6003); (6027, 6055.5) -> 1.01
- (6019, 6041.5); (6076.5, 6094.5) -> 0.99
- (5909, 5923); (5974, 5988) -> 0.99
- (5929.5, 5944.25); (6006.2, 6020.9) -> 0.98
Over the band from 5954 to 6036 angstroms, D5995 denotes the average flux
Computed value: 17.3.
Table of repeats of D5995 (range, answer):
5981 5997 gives 17.3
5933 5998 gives 17.5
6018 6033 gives 17.1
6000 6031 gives 17.1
